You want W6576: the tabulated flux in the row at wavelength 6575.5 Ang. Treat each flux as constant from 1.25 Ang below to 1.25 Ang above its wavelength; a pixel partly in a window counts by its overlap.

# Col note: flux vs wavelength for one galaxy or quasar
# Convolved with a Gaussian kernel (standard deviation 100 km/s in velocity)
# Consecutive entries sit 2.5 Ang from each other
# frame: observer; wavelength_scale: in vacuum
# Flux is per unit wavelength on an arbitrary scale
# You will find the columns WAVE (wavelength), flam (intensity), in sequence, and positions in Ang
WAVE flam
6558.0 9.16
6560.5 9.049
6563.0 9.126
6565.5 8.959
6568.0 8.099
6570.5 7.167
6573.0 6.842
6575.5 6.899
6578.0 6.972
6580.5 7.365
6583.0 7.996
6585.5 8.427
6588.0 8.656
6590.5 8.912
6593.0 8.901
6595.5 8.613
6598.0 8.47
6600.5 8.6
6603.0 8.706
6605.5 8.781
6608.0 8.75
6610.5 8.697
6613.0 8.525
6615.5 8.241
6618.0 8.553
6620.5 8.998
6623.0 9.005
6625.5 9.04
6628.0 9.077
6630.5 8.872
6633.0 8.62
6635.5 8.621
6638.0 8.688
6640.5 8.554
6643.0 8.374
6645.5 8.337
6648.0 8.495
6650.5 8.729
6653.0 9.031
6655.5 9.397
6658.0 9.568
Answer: 6.899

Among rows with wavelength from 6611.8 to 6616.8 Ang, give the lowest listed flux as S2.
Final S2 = 8.241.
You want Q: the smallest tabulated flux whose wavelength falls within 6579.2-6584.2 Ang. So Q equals 7.365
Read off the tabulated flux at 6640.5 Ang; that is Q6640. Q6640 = 8.554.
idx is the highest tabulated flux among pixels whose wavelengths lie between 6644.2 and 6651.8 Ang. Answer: 8.729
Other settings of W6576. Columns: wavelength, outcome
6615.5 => 8.241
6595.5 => 8.613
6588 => 8.656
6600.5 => 8.6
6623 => 9.005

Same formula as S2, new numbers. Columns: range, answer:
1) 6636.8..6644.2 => 8.374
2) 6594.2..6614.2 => 8.47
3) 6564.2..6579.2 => 6.842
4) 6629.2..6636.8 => 8.62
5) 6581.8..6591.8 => 7.996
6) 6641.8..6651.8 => 8.337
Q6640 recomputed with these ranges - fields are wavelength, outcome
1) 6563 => 9.126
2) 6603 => 8.706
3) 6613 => 8.525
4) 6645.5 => 8.337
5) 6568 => 8.099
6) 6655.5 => 9.397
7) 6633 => 8.62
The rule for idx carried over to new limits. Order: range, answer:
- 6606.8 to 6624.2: 9.005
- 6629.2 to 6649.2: 8.872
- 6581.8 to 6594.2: 8.912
